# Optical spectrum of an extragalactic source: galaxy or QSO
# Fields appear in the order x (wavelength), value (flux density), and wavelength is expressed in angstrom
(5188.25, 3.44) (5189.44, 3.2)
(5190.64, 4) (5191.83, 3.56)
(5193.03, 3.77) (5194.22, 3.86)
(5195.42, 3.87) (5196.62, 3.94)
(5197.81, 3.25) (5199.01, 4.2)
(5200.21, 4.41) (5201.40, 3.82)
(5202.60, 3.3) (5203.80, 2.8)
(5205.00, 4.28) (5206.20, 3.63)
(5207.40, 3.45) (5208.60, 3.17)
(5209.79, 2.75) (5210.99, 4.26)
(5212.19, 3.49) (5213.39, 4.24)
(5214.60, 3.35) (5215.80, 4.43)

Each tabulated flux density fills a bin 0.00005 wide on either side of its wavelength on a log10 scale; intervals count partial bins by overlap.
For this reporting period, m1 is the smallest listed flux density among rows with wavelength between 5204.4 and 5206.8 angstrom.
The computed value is 3.63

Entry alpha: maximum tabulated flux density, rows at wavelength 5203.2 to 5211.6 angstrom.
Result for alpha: 4.28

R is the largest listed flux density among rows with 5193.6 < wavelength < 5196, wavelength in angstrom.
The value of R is 3.87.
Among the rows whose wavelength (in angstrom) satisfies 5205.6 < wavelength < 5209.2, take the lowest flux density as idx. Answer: 3.17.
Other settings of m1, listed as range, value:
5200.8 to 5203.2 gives 3.3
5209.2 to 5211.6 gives 2.75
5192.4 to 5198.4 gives 3.25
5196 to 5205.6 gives 2.8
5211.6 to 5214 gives 3.49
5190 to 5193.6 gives 3.56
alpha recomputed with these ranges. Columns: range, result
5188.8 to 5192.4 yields 4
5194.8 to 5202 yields 4.41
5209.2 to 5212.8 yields 4.26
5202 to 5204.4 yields 3.3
